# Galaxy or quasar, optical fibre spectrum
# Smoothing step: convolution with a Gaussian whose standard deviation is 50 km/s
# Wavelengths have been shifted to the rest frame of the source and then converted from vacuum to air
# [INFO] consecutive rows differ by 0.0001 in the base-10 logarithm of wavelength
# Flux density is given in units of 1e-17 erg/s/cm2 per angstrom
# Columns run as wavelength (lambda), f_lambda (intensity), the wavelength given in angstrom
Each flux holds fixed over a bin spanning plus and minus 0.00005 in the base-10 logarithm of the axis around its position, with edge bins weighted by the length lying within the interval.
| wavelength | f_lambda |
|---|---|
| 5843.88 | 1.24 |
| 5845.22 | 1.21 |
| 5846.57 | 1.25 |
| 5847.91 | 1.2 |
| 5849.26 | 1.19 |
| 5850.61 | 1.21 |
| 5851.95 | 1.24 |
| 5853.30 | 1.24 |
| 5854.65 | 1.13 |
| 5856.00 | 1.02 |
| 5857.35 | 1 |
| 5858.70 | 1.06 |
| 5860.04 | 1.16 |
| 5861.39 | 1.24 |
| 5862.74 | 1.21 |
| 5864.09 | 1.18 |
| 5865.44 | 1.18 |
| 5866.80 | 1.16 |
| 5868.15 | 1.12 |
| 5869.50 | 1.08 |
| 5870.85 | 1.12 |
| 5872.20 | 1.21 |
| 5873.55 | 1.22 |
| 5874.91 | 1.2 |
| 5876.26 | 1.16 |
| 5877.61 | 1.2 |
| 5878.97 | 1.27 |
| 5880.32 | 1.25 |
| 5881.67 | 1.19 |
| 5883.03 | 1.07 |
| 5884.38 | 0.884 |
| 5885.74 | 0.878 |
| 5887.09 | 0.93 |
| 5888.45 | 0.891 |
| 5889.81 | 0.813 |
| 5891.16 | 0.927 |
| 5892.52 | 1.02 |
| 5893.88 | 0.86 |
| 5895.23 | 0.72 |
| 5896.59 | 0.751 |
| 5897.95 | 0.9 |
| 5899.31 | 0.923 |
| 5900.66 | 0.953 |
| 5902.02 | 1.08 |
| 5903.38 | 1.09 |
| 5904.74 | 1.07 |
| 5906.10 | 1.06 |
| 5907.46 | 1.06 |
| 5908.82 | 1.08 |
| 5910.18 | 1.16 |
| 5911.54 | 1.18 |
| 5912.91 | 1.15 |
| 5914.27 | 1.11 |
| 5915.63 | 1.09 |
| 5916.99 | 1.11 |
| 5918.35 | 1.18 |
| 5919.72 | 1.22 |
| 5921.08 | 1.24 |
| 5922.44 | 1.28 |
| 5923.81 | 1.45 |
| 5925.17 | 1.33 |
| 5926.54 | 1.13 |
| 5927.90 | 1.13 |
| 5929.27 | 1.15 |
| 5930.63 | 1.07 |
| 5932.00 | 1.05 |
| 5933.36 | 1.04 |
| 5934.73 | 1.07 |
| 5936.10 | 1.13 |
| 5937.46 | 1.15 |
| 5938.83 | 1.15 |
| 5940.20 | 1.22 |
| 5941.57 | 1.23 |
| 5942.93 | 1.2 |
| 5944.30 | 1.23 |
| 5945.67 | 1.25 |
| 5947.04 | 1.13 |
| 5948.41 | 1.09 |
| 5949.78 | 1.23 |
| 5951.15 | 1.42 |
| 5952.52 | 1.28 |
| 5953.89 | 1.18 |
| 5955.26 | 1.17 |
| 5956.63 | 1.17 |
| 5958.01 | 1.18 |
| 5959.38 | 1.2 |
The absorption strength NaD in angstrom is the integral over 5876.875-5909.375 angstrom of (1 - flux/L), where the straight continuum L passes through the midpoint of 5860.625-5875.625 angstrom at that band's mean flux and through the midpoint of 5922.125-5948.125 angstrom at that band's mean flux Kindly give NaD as 5.0 angstrom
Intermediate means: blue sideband 1.17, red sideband 1.18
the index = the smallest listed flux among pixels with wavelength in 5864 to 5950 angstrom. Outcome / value 0.72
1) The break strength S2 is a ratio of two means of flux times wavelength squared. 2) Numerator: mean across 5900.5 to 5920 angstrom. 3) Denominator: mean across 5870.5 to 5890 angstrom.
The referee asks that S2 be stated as 1.0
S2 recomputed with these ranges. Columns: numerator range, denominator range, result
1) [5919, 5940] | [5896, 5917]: 1.13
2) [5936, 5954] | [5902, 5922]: 1.08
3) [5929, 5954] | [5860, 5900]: 1.14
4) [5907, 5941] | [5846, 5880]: 1.01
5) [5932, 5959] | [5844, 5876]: 1.04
